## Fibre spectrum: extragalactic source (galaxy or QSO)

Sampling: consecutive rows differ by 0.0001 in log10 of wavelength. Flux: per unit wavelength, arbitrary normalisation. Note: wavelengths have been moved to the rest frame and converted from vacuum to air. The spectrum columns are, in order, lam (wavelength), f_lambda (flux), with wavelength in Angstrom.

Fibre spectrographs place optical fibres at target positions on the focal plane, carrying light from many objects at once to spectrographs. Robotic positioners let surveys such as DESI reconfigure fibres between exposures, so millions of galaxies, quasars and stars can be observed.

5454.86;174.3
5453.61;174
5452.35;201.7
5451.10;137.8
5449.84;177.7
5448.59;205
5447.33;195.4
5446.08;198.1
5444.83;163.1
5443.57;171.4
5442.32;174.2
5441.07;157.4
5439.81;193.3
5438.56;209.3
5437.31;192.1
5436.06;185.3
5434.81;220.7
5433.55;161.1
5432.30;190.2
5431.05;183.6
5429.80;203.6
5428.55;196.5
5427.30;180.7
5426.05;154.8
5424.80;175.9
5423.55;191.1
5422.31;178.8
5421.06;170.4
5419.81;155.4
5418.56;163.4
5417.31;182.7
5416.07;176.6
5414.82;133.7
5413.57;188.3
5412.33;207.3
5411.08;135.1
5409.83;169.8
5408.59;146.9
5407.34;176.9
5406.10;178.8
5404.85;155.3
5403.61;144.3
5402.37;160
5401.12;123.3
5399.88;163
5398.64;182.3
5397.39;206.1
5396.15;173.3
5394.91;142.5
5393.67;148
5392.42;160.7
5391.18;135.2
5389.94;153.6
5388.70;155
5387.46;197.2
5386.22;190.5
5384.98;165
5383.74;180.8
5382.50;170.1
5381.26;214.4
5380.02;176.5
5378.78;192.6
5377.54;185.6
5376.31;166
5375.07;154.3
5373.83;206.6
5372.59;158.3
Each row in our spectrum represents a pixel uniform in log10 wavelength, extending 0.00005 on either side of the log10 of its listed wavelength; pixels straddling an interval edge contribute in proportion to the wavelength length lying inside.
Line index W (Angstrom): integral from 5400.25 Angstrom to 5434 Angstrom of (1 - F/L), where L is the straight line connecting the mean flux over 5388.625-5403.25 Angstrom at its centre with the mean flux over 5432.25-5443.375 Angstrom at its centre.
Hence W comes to 0.6 Angstrom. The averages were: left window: 158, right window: 186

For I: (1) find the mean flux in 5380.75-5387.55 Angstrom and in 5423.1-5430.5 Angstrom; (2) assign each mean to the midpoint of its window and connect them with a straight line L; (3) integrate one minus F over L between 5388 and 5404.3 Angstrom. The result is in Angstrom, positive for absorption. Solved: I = 2.4 Angstrom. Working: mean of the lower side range 185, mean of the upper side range 184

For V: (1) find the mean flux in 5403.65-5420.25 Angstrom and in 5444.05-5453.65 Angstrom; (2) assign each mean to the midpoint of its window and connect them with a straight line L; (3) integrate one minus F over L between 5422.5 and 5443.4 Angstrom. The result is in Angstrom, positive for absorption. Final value -1.2 Angstrom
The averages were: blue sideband 166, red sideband 182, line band 185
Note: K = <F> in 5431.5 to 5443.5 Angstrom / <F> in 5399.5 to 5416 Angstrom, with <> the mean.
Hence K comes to 1.16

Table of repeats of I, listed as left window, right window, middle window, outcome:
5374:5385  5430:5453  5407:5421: 1.21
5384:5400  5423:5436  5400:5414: 1.03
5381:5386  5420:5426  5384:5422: 2.79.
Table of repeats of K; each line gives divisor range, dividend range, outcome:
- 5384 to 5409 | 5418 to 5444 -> 1.11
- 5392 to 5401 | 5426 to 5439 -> 1.15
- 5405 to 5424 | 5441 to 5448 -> 1.05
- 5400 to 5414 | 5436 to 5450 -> 1.14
